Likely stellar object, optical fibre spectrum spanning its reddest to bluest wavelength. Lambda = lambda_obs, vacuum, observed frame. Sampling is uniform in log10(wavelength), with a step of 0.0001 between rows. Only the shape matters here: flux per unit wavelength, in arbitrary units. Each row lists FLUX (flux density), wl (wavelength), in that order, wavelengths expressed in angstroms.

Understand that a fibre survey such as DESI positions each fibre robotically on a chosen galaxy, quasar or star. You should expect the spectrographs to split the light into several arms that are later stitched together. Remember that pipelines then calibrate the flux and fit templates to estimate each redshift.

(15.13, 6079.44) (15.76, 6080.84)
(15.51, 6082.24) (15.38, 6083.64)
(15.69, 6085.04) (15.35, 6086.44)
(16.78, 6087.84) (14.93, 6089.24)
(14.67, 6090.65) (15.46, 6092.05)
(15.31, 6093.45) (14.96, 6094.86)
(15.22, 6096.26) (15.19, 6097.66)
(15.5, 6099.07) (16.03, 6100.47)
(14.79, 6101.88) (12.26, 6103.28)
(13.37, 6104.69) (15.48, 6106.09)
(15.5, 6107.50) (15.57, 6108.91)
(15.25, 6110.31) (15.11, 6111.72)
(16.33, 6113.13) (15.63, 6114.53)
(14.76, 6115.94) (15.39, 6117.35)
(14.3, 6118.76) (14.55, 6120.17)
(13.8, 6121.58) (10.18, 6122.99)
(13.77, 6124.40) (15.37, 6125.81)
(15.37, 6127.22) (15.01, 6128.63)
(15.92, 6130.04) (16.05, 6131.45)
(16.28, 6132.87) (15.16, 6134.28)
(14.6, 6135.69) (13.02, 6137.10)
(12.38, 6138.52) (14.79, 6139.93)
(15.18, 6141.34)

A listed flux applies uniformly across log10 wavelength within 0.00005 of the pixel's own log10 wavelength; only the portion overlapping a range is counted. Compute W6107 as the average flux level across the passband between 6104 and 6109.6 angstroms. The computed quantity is 15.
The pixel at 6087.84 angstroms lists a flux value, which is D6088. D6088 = 16.78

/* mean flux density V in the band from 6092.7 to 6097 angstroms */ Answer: 15.2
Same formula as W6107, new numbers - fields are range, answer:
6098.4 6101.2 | 15.8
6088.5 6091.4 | 14.8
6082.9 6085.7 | 15.5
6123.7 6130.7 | 15.1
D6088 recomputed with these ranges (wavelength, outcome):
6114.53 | 15.63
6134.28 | 15.16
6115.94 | 14.76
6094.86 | 14.96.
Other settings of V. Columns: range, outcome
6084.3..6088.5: 15.9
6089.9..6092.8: 15.1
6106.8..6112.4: 15.4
